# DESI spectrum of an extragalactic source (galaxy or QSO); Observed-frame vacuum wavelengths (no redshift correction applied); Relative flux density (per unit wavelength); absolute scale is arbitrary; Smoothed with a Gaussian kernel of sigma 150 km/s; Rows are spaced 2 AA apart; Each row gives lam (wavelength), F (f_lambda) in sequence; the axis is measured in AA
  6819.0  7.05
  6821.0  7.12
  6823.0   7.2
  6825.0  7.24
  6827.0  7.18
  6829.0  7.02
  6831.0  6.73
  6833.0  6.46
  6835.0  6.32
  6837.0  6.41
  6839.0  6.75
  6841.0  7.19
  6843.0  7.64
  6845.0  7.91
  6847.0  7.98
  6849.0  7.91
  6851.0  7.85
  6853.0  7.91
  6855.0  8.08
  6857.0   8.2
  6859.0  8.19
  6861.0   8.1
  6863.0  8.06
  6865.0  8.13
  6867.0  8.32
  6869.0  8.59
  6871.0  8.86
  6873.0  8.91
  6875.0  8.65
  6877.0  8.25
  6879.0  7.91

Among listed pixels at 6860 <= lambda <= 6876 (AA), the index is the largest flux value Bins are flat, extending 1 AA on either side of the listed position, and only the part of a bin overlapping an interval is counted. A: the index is 8.91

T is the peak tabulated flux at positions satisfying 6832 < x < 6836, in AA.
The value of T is 6.46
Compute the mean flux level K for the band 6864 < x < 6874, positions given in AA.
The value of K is 8.56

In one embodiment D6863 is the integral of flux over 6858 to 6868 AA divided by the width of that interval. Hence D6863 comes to 8.16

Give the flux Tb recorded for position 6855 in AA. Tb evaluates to 8.08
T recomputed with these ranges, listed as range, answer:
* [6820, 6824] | 7.2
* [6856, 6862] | 8.2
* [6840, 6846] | 7.91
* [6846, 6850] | 7.98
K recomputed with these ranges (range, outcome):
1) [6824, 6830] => 7.15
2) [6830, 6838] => 6.48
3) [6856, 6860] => 8.2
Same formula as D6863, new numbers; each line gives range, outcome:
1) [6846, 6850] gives 7.95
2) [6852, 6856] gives 8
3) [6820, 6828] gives 7.19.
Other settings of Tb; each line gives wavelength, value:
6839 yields 6.75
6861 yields 8.1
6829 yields 7.02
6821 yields 7.12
